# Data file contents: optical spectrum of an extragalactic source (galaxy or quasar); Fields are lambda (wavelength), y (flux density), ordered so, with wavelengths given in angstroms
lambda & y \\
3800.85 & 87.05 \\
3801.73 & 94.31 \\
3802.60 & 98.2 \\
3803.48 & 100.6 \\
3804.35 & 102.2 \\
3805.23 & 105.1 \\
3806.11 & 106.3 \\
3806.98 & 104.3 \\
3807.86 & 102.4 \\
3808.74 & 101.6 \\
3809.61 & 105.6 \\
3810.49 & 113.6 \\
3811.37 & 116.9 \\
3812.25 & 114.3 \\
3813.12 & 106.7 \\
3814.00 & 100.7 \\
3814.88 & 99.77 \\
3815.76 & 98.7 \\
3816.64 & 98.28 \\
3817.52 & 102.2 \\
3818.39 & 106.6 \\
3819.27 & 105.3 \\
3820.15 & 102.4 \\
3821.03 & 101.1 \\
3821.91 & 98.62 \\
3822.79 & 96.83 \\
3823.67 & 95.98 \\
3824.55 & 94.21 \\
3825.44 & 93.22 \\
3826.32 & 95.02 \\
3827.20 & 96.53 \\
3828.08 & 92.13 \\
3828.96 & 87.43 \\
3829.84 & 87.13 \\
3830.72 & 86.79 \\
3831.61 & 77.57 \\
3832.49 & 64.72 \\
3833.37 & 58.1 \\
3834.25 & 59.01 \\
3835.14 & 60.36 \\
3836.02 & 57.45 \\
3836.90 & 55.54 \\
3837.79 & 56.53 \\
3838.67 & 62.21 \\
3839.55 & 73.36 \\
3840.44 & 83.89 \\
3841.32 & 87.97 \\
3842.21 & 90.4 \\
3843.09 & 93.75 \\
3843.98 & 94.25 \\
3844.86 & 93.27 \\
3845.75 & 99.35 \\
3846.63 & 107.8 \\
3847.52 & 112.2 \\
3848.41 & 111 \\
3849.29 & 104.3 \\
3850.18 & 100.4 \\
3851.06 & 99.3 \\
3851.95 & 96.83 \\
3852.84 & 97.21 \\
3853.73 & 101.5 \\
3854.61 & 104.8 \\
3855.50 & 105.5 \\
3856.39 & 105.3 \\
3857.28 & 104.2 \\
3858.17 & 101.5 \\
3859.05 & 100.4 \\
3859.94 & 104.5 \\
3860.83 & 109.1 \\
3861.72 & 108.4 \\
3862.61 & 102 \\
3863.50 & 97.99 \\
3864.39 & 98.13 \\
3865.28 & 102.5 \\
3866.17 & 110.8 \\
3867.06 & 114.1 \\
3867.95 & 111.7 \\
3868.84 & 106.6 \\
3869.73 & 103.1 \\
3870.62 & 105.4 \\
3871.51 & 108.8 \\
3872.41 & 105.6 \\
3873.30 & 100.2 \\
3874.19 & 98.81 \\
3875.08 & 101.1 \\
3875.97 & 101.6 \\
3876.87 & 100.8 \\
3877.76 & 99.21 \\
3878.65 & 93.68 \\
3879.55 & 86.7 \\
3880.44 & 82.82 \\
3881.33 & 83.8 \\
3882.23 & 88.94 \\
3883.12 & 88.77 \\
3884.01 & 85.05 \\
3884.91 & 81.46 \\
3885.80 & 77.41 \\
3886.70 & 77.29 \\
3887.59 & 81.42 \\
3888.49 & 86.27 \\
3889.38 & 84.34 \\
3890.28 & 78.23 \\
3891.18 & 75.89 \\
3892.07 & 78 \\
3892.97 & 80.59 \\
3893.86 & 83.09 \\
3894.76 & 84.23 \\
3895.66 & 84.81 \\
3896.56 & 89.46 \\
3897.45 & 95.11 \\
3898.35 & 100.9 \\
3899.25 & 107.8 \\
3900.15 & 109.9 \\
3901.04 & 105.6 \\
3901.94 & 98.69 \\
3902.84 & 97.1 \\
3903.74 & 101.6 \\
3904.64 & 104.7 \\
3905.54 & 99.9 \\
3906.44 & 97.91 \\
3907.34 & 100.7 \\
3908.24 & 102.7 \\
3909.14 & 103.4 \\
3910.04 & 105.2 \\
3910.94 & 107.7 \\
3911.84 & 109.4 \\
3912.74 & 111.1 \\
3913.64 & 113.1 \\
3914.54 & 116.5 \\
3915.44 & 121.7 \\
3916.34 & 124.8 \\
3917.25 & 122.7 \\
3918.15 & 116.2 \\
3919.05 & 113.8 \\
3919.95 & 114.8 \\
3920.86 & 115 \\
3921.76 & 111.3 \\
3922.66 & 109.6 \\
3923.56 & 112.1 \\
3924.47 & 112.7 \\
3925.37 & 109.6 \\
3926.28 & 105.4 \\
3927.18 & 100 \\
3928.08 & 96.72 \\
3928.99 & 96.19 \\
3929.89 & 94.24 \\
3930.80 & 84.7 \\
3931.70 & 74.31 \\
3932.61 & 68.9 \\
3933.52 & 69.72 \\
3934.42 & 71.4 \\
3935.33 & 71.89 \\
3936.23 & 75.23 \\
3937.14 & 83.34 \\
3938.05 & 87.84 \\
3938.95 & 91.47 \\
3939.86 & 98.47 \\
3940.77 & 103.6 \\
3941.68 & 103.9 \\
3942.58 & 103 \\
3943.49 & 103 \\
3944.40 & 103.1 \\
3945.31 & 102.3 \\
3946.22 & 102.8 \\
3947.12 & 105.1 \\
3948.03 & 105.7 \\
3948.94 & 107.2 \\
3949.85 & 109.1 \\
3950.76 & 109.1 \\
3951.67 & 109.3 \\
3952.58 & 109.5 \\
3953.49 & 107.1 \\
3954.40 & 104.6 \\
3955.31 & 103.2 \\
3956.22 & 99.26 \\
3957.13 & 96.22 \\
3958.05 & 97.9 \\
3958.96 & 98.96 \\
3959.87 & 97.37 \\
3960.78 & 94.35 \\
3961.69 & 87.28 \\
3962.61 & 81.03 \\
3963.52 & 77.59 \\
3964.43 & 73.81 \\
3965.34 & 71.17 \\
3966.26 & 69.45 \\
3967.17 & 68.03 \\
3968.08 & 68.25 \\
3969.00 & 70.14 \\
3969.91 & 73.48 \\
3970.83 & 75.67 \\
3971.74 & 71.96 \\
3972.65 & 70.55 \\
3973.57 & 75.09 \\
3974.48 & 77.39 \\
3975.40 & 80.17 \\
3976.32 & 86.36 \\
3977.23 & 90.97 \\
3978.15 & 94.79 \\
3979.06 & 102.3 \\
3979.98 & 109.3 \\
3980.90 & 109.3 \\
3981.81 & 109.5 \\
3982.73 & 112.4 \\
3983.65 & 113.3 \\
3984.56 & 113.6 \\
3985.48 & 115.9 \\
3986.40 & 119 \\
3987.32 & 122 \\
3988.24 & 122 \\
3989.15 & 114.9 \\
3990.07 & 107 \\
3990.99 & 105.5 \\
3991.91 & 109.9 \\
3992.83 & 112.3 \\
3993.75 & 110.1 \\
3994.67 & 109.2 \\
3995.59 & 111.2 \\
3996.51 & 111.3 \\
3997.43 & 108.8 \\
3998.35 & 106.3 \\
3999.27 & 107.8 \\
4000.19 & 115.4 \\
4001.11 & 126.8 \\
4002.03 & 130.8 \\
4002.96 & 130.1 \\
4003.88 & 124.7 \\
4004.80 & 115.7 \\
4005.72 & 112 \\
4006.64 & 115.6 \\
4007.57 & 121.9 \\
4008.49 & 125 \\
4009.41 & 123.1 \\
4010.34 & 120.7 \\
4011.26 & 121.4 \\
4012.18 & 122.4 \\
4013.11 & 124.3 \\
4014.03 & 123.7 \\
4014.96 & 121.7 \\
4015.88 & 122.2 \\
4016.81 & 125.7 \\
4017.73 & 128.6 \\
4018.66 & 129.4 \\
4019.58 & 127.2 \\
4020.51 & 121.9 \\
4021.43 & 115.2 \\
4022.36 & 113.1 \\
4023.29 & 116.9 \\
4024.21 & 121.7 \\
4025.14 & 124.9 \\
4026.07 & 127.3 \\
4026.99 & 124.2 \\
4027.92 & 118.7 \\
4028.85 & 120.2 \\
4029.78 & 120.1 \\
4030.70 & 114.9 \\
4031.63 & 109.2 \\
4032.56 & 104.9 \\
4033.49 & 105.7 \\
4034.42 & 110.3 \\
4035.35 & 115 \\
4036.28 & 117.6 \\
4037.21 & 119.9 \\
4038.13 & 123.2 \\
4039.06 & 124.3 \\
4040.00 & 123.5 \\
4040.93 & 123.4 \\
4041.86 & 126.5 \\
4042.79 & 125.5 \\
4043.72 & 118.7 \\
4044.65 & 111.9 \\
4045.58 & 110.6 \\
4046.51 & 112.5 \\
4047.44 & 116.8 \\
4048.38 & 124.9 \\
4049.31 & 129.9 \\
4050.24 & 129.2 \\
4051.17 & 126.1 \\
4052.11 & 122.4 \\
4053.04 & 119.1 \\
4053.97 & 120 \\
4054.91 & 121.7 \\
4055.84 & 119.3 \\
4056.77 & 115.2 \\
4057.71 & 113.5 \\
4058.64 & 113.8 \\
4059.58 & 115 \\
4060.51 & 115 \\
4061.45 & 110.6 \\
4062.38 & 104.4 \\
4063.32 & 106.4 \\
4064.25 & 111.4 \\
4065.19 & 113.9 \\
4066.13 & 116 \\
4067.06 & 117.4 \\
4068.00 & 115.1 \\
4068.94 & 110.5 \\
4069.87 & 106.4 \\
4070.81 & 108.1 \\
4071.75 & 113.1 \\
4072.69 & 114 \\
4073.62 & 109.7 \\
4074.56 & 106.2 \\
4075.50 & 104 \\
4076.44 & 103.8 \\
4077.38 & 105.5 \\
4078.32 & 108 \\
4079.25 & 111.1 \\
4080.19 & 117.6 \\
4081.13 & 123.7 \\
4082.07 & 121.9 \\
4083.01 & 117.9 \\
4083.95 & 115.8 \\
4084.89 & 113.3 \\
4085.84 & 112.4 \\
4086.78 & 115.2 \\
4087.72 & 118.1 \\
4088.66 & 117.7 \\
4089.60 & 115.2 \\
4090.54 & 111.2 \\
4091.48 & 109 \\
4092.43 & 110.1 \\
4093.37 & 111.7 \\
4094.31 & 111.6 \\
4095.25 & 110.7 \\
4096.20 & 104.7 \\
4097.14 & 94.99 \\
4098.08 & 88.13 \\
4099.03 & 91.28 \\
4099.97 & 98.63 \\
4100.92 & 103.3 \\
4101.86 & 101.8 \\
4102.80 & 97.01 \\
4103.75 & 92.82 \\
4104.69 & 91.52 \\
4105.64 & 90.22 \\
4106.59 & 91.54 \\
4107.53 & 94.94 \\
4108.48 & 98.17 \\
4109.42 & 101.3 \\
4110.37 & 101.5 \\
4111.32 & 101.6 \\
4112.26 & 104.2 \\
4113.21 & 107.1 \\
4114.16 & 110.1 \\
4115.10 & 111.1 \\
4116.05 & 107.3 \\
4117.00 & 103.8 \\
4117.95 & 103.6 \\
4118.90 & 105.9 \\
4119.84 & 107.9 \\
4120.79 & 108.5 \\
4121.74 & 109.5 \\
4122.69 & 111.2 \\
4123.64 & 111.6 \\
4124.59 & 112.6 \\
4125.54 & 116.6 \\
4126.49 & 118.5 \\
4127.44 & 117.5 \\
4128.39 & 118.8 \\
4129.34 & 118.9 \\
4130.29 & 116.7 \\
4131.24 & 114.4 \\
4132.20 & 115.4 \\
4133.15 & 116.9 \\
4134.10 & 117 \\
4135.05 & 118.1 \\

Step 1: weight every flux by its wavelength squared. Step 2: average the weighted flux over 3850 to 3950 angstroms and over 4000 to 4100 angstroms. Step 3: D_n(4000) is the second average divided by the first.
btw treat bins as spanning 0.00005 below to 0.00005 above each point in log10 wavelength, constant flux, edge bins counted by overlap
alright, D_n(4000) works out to 1.27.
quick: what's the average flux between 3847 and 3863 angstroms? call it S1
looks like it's 104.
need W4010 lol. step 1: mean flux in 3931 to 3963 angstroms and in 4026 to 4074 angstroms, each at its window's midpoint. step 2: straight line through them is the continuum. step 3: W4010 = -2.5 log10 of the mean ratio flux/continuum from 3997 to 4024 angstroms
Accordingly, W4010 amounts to -0.12 mag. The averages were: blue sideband 95.3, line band 121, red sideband 117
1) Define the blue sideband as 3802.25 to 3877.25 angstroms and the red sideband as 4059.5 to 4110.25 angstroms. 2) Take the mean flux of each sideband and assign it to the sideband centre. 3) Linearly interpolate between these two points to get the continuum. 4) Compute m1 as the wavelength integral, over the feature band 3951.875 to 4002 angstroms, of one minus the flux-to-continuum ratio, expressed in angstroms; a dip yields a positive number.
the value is 2.4 angstroms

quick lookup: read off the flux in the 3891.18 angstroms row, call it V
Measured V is 75.89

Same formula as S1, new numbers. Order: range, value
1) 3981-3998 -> 113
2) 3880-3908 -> 90.2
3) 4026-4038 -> 116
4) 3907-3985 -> 96.9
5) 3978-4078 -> 116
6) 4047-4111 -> 110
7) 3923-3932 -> 99.2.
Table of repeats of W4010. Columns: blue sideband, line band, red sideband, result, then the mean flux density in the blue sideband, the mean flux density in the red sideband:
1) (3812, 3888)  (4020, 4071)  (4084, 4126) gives -0.143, 94.1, 105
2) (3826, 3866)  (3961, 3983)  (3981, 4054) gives 0.312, 91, 118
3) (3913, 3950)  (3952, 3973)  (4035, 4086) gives 0.213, 101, 116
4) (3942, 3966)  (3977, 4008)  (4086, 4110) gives -0.140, 98.2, 103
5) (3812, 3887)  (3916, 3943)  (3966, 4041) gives 0.051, 94.3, 111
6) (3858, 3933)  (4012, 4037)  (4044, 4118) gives -0.123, 99.3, 110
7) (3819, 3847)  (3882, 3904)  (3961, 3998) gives 0.002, 84.4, 95.4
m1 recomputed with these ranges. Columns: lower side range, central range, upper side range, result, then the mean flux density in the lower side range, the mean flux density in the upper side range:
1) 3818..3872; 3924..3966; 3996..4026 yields 5.9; 94.1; 121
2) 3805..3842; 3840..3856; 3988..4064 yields -0.9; 90.6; 118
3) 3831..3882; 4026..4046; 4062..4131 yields -2.5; 94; 108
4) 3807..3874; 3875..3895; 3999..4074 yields 3.0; 96.2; 119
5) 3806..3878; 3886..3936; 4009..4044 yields 3.6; 96.6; 120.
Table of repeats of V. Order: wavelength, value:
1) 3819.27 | 105.3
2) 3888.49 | 86.27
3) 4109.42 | 101.3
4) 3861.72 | 108.4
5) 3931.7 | 74.31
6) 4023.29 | 116.9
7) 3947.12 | 105.1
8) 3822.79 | 96.83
